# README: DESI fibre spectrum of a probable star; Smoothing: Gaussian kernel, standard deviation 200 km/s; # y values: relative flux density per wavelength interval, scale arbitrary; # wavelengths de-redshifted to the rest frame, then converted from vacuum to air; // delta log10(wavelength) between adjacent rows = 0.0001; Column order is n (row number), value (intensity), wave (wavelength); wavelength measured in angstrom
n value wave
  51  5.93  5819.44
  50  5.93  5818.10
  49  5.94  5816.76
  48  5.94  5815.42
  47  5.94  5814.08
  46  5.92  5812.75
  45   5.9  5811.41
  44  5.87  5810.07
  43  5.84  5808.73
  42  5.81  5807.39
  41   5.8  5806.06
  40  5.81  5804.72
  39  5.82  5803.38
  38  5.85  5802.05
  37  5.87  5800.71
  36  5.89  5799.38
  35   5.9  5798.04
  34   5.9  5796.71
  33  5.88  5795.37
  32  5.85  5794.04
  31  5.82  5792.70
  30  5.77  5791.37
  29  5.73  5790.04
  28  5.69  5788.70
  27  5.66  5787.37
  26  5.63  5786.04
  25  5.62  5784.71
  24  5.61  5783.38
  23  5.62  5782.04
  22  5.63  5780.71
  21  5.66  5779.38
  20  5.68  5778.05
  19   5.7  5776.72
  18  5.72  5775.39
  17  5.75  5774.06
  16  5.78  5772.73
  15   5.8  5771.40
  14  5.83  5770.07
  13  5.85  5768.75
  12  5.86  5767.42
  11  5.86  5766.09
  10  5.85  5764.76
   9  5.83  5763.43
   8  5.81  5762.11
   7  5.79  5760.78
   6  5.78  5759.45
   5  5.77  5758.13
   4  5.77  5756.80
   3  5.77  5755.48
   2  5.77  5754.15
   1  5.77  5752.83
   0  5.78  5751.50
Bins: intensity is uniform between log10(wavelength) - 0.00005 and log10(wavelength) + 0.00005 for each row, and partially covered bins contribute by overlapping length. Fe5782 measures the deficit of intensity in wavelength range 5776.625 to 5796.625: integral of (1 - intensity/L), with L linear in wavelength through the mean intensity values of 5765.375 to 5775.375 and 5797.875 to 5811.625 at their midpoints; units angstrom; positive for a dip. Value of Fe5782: 0.4 angstrom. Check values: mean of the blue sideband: 5.81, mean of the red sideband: 5.85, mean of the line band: 5.71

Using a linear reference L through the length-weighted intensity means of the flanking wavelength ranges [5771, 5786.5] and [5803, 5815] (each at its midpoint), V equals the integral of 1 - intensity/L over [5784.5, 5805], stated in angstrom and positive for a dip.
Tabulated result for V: -0.08 angstrom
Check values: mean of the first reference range 5.68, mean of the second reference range 5.86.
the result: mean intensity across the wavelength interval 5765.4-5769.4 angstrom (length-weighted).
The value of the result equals 5.85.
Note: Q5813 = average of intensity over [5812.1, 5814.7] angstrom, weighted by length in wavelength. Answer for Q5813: 5.95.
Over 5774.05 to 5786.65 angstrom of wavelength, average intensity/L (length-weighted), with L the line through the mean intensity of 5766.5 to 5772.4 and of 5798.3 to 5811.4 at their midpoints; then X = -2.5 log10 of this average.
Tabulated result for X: 0.03 mag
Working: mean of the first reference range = 5.84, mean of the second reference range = 5.84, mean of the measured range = 5.66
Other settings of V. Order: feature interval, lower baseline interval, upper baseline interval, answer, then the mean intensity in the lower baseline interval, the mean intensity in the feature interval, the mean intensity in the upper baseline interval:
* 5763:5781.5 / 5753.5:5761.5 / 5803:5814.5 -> 0.1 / 5.77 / 5.77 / 5.86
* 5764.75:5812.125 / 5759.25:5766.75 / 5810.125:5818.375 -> 0.7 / 5.82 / 5.78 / 5.93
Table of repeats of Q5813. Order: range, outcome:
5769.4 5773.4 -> 5.81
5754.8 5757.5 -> 5.76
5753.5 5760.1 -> 5.77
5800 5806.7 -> 5.83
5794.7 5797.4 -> 5.9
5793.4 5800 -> 5.88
